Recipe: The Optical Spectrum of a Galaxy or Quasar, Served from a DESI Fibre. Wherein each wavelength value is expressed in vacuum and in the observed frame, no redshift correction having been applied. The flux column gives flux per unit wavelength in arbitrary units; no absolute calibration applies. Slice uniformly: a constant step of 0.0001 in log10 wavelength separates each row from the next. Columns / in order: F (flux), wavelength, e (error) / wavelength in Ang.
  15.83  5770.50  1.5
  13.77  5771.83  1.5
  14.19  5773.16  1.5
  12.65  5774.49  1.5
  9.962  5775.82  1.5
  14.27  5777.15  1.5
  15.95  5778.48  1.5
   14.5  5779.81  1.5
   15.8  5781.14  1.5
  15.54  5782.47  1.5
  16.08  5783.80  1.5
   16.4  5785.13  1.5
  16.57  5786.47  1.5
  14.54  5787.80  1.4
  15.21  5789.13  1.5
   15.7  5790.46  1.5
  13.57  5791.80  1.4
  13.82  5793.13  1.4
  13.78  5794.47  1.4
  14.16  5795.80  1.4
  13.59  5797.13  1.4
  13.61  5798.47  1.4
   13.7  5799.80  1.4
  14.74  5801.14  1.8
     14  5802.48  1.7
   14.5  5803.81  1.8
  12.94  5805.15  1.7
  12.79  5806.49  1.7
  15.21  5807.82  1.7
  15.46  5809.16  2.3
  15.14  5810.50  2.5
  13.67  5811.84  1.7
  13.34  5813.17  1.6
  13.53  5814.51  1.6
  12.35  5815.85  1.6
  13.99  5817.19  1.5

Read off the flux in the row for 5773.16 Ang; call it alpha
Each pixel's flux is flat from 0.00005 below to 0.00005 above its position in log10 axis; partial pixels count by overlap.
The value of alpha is 14.19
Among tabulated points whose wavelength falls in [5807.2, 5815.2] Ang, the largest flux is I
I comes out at 15.46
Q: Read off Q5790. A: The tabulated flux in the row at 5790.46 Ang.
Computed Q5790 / 15.7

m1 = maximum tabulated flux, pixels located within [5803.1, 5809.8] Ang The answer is 15.46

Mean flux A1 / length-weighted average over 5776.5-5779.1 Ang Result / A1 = 15.1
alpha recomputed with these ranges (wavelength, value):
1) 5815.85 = 12.35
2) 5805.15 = 12.94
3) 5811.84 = 13.67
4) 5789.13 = 15.21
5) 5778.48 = 15.95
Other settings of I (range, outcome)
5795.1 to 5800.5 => 14.16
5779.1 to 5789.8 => 16.57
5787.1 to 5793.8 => 15.7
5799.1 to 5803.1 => 14.74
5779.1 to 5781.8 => 15.8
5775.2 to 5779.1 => 15.95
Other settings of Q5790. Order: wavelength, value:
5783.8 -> 16.08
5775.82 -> 9.962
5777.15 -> 14.27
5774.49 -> 12.65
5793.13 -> 13.82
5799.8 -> 13.7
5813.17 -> 13.34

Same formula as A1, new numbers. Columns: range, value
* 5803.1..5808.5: 13.9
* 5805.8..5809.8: 14.5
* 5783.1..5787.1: 16.3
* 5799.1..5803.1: 14.1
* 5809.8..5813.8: 14.1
